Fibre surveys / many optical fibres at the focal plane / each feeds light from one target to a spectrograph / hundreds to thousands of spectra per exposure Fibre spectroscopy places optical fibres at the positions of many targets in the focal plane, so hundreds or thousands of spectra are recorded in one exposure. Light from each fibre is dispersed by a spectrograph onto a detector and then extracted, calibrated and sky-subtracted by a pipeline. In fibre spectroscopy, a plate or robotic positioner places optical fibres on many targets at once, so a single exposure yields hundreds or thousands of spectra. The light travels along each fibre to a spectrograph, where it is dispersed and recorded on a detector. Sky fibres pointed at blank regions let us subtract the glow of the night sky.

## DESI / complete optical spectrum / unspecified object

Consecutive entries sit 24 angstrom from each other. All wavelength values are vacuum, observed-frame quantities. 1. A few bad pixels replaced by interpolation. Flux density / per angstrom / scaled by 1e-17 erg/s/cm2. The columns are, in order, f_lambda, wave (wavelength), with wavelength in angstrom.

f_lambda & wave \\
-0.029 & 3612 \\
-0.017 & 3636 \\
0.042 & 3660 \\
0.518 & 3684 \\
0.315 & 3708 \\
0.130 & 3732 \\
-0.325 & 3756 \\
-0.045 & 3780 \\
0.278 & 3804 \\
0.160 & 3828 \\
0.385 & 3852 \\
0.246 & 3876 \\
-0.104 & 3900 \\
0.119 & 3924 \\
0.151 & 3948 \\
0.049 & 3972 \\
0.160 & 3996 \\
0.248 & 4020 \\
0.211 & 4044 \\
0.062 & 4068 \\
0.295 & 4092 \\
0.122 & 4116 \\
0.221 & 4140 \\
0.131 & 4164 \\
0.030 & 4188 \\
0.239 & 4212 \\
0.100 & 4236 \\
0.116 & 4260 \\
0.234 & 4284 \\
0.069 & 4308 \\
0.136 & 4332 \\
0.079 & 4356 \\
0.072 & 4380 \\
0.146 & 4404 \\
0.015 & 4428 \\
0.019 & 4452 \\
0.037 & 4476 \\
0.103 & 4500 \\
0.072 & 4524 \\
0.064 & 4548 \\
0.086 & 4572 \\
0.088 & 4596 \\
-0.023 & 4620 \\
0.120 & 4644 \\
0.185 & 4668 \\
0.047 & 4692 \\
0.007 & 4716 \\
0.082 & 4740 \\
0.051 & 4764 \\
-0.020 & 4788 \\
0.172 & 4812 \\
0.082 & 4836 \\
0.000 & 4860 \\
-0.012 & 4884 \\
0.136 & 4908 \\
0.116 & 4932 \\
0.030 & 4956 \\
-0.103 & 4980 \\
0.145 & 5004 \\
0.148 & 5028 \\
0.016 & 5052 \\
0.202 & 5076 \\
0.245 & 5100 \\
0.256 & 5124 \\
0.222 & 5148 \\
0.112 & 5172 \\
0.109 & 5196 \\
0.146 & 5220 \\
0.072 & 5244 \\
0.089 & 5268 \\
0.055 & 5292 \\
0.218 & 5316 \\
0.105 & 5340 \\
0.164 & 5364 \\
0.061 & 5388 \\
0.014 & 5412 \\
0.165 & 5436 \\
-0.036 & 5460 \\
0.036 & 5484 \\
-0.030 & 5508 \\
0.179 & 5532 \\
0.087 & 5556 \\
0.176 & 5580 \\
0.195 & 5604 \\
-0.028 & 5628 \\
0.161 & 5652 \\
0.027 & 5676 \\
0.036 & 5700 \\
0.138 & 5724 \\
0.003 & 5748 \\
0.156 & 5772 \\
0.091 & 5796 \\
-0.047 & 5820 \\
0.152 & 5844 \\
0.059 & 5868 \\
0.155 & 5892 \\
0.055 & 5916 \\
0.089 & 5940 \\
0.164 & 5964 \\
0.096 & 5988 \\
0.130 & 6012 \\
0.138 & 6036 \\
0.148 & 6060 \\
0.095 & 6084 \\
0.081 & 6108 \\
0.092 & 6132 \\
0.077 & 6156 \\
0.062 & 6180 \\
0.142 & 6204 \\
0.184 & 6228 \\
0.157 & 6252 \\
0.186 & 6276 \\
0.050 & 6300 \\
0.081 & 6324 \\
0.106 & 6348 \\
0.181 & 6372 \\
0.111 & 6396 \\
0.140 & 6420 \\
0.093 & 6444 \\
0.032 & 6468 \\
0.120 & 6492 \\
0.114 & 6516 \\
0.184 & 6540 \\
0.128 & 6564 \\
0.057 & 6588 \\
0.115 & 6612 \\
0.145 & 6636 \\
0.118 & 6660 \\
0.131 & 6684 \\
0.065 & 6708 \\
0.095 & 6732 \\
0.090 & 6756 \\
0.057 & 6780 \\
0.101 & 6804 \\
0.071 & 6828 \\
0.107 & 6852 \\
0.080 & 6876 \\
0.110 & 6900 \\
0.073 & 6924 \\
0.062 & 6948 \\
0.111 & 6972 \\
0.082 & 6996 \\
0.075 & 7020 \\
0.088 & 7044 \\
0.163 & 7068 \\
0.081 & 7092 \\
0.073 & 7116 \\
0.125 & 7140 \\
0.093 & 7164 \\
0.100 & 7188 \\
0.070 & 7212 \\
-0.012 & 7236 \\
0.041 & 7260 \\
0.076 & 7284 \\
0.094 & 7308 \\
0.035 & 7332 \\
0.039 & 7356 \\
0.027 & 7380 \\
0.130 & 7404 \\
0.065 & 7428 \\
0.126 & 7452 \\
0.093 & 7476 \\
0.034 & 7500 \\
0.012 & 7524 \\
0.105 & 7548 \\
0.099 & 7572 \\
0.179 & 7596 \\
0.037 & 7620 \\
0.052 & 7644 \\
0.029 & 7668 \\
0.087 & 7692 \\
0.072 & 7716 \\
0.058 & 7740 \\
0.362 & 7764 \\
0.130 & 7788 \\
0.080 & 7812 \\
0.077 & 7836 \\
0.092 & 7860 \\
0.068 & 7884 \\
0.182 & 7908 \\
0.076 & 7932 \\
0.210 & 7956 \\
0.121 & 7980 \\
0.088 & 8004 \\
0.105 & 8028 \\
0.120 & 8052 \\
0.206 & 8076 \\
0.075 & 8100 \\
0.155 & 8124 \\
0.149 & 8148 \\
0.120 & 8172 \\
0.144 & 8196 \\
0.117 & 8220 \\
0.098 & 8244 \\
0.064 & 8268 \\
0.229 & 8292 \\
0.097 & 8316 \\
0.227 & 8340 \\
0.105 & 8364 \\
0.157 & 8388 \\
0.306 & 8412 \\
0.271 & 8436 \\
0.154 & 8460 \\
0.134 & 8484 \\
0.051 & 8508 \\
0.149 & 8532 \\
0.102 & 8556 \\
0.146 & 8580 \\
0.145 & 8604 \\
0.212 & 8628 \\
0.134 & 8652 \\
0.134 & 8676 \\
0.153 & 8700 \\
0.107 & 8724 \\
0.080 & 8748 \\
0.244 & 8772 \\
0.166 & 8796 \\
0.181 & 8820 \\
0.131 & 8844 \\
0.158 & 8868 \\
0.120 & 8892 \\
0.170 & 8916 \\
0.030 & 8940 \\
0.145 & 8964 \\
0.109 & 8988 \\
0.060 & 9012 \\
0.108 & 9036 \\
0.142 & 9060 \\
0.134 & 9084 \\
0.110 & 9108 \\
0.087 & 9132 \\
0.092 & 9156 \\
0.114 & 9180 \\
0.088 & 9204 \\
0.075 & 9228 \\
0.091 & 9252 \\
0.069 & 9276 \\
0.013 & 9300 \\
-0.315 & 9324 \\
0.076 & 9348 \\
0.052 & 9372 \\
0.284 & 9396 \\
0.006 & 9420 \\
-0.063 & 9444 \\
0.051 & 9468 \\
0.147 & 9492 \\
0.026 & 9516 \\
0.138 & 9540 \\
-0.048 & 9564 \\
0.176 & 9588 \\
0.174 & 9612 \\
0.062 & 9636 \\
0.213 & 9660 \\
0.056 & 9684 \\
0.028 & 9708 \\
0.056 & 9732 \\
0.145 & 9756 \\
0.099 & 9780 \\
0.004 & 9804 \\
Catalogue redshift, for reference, 1.08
